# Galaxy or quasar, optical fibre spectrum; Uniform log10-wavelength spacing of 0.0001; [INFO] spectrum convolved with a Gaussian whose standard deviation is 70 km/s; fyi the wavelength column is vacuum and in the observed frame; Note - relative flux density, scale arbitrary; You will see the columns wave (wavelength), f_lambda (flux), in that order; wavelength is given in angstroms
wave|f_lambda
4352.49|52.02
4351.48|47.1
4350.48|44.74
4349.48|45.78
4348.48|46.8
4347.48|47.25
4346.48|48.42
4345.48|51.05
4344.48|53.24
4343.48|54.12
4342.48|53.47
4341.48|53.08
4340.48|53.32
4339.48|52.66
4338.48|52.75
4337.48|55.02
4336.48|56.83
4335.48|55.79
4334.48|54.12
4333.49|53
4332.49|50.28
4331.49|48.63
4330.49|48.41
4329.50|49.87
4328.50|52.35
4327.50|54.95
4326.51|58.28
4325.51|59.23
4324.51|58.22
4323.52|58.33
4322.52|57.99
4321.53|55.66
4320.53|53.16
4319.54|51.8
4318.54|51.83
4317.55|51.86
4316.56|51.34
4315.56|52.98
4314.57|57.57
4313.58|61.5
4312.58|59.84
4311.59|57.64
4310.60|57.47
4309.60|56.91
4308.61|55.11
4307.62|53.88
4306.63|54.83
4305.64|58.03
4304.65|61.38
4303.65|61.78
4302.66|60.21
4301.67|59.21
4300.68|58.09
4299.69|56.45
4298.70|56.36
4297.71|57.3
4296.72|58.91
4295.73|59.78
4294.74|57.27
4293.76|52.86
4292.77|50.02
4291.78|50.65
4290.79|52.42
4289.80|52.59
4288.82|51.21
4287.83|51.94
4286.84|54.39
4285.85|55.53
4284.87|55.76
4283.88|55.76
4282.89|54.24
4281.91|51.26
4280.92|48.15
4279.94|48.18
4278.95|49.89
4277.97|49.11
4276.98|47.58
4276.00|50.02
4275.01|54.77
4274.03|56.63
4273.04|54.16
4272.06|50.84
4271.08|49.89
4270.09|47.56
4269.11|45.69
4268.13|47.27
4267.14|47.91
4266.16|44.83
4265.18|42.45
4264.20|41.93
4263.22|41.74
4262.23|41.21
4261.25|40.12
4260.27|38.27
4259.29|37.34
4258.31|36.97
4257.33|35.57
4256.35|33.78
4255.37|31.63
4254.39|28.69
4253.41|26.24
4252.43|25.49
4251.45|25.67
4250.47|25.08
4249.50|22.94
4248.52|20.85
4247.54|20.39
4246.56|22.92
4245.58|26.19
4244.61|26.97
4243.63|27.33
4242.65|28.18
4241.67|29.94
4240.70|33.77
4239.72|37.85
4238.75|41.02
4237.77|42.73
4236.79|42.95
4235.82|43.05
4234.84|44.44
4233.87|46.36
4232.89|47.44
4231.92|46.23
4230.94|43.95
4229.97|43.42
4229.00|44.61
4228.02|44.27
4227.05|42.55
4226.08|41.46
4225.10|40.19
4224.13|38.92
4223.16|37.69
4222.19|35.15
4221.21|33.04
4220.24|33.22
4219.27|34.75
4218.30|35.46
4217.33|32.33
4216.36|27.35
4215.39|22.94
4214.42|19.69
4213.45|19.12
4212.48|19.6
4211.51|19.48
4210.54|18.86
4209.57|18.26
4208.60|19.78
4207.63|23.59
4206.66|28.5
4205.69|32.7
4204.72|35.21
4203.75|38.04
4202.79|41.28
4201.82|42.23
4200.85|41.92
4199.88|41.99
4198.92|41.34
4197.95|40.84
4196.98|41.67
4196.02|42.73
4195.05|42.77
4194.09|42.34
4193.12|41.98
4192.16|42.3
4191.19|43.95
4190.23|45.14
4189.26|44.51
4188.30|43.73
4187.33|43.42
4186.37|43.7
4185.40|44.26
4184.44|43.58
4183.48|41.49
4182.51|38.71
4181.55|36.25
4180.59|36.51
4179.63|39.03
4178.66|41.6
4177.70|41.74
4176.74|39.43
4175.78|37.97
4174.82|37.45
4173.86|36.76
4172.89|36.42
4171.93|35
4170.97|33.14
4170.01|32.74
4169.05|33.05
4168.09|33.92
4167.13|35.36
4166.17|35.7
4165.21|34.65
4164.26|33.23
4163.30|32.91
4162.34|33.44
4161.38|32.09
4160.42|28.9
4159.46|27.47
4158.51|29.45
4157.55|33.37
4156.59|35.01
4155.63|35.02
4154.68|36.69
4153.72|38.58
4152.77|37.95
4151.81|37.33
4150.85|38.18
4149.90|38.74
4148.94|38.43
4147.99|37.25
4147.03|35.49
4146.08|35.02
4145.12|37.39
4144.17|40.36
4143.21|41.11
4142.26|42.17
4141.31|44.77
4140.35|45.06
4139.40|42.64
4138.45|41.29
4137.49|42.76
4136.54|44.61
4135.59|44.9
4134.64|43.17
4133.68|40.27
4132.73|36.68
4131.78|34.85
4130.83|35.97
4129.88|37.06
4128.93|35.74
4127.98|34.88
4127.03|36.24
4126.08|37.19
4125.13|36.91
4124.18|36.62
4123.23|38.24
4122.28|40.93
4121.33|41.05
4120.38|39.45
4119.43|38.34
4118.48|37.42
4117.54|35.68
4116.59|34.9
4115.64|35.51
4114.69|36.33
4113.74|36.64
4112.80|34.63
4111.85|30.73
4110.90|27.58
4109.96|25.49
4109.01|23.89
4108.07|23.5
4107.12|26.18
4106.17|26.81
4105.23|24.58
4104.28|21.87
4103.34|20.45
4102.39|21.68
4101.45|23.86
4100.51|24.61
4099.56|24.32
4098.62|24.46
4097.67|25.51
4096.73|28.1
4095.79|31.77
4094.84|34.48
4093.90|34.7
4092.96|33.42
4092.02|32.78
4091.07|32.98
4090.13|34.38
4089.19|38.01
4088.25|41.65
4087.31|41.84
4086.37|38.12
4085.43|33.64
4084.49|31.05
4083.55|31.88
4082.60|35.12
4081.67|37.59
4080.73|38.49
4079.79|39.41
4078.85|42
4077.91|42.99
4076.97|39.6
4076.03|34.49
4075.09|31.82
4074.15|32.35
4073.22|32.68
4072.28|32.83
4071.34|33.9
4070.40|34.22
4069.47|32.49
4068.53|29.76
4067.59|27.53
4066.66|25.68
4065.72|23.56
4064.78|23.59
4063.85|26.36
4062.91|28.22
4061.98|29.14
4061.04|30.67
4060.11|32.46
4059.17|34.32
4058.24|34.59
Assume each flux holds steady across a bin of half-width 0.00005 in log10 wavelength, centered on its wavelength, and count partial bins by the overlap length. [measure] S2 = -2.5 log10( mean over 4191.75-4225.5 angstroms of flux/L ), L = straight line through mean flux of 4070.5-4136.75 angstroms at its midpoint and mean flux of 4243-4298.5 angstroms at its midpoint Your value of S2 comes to 0.195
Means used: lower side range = 33.8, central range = 33.3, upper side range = 43.5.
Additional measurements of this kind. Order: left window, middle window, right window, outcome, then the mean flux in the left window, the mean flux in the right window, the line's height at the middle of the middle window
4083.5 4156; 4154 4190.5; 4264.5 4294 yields 0.09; 34.9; 50.7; 40.1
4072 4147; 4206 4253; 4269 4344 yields 0.40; 34.8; 54.3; 46.7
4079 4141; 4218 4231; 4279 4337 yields 0.18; 34.2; 54.9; 46.2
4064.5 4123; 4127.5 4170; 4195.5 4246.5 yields -0.11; 32.2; 35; 33.4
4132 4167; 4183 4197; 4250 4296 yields -0.08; 37.5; 45.7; 40.2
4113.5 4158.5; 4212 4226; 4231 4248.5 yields 0.16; 38.3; 35.5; 36.1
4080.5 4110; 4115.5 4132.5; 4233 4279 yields -0.17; 30.2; 38.4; 31.7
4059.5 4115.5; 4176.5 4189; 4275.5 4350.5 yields -0.01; 31.2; 54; 40.8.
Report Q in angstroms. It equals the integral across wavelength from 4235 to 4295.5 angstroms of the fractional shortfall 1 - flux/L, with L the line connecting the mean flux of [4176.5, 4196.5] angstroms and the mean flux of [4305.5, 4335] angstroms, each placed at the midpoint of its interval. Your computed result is 9.4 angstroms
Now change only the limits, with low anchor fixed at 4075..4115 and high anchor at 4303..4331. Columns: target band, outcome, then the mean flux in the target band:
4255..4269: 2.7 angstroms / 40.3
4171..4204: 0.7 angstroms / 40.9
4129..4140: -1.3 angstroms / 40.3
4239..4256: 7.4 angstroms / 27.3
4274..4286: 0.0 angstroms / 51.8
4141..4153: -0.5 angstroms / 38.7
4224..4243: 2.2 angstroms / 41.3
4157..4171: 2.3 angstroms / 32.6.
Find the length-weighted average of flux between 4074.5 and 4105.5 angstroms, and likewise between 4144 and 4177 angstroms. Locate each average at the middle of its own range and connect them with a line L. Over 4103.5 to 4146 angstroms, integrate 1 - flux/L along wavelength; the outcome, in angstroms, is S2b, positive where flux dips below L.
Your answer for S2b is -2.8 angstroms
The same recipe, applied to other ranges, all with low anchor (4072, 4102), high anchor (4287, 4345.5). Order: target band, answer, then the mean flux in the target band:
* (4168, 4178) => 1.3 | 36.1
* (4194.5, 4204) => 0.6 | 41.6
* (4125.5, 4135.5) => 0.1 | 37.5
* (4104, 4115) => 2.4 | 28.2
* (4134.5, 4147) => -1.0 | 41.7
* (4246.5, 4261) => 5.9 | 29.2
